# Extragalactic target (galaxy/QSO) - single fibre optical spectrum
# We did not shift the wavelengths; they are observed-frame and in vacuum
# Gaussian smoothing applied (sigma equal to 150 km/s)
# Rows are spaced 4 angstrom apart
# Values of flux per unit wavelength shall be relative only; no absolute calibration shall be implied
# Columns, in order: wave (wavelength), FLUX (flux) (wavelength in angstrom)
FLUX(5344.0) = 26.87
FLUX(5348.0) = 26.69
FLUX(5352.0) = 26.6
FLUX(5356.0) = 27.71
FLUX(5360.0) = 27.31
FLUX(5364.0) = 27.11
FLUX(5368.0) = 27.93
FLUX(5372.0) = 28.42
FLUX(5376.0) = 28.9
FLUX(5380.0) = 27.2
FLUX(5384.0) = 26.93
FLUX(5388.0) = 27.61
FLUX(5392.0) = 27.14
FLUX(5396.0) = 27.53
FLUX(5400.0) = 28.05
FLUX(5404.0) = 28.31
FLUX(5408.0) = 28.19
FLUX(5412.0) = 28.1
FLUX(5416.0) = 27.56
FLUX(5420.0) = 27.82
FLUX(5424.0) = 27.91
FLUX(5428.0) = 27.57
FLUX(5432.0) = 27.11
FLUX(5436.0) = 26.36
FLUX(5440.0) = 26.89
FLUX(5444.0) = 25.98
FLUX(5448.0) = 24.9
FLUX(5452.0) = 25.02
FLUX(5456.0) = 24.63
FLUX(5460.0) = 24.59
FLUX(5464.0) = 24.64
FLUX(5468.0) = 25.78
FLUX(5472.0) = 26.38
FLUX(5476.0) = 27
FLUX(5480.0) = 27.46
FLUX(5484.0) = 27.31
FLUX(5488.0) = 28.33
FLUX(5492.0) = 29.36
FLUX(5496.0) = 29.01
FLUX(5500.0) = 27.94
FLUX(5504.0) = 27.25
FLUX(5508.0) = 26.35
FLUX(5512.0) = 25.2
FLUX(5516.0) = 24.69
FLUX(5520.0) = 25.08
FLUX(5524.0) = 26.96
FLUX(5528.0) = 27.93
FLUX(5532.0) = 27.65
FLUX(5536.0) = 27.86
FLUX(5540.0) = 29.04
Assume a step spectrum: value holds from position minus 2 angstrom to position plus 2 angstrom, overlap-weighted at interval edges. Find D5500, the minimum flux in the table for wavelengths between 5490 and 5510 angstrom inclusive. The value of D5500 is 26.35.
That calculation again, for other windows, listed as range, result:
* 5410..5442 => 26.36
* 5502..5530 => 24.69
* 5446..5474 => 24.59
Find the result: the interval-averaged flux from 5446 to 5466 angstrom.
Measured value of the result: 24.8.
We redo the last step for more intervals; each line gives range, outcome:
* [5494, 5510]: 27.6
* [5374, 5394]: 27.6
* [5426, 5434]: 27.3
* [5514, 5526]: 25.6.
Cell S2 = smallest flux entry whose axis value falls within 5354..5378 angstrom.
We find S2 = 27.11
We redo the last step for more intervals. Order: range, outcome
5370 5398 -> 26.93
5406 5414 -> 28.1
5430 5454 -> 24.9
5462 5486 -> 24.64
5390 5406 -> 27.14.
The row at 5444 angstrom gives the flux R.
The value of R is 25.98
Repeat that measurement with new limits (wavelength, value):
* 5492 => 29.36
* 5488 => 28.33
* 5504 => 27.25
